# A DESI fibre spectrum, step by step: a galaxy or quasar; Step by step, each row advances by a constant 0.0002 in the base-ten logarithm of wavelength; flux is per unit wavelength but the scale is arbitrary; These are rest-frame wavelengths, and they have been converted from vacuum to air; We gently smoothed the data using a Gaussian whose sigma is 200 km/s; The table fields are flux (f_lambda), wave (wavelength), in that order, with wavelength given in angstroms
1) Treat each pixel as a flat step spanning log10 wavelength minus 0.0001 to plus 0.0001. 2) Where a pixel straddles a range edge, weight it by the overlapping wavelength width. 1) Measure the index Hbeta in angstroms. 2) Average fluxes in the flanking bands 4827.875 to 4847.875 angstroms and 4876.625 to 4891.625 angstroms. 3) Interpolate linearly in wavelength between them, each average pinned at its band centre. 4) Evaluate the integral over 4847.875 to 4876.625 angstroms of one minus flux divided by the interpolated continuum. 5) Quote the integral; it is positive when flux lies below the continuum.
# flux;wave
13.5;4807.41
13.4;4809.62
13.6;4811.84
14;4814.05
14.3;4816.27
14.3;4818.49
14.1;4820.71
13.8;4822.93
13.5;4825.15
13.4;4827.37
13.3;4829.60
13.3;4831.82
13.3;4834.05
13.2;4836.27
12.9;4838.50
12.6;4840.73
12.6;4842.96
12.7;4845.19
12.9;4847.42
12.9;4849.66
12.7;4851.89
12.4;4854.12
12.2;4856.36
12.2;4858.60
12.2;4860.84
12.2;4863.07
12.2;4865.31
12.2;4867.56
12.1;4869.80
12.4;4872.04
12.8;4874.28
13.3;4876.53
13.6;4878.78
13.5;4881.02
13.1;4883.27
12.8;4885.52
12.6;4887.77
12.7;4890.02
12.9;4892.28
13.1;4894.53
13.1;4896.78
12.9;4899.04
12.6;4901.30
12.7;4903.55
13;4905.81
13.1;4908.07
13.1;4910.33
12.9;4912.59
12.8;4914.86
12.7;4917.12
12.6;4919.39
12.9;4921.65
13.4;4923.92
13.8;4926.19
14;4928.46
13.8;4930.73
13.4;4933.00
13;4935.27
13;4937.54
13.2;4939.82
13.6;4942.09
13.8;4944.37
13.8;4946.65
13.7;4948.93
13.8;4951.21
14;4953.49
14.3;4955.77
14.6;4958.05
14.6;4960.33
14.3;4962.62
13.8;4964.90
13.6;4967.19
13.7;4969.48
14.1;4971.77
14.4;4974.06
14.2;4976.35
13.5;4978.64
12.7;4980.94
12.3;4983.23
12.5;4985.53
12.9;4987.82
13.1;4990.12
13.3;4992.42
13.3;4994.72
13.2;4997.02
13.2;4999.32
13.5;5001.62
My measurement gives 1.3 angstroms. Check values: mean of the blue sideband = 13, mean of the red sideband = 13.1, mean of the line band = 12.4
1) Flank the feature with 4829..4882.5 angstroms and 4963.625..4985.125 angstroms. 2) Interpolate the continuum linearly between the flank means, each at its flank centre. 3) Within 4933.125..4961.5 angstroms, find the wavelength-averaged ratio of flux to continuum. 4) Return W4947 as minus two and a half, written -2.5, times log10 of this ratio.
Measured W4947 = -0.03 mag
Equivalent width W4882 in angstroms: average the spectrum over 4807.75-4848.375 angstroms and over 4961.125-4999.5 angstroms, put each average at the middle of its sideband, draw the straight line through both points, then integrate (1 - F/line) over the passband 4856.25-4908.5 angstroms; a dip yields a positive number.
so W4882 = 2.6 angstroms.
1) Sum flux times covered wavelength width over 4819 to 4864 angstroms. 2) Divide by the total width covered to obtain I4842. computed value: 12.9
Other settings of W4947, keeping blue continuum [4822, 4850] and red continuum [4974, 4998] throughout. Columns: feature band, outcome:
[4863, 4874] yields 0.07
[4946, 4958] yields -0.07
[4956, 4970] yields -0.08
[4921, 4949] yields -0.03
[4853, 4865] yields 0.07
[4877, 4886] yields -0.01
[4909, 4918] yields 0.02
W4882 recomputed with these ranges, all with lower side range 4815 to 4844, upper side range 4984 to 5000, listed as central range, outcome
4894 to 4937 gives 0.4 angstroms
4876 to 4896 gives 0.4 angstroms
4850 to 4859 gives 0.6 angstroms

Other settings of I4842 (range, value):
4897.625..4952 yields 13.2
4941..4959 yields 13.9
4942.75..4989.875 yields 13.7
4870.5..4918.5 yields 12.9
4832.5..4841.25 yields 13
